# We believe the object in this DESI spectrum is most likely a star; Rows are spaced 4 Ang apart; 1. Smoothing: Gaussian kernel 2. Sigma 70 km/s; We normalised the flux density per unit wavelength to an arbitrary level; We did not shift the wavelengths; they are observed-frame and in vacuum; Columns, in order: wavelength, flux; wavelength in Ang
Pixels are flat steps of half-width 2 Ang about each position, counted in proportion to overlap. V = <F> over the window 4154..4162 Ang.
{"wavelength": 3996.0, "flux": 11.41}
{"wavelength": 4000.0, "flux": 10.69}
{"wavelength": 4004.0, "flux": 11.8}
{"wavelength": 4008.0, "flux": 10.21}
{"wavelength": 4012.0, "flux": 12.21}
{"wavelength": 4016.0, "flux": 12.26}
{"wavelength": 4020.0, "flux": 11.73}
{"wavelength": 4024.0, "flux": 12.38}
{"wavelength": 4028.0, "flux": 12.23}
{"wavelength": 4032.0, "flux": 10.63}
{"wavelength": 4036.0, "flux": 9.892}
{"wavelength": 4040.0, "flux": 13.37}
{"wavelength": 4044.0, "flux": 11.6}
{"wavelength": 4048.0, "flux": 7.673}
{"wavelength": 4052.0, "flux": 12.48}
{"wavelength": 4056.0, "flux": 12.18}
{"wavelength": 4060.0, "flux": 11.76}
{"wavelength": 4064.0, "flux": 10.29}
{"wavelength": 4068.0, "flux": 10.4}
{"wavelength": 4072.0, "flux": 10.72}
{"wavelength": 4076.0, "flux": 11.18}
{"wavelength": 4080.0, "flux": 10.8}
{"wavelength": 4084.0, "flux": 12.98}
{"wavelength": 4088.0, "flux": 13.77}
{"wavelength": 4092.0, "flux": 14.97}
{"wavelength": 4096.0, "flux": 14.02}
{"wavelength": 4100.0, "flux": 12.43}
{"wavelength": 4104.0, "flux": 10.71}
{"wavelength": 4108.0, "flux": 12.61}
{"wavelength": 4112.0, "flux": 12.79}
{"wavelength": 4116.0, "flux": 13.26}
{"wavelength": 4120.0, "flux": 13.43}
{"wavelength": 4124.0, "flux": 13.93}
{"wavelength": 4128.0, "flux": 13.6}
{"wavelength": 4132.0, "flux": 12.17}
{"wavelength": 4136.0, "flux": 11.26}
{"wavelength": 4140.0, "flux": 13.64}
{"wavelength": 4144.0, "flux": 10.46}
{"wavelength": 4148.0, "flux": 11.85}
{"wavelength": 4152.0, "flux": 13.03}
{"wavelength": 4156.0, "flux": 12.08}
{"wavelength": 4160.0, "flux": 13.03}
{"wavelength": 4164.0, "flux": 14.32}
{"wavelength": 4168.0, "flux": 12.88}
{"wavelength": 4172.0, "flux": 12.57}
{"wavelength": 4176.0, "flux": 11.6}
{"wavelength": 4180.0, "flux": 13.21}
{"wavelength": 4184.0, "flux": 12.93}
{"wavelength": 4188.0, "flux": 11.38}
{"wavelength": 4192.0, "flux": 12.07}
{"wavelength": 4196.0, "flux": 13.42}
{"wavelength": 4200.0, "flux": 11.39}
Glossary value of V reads 12.6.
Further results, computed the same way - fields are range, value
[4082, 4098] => 13.9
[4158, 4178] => 12.9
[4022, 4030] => 12.3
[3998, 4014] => 11.2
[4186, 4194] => 11.7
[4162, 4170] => 13.6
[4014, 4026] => 12.1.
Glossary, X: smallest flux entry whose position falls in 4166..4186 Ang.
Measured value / 11.6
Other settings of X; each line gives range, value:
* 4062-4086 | 10.29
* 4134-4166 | 10.46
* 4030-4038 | 9.892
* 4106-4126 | 12.61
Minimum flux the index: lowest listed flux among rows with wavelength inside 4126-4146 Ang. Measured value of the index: 10.46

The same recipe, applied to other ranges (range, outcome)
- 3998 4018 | 10.21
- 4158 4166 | 13.03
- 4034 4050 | 7.673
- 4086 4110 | 10.71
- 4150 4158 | 12.08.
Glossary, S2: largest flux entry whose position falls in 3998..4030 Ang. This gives 12.38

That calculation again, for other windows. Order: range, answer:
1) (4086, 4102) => 14.97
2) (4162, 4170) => 14.32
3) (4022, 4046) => 13.37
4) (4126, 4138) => 13.6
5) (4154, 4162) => 13.03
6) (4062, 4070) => 10.4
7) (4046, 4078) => 12.48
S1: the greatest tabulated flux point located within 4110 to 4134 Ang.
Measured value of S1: 13.93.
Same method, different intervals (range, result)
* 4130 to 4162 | 13.64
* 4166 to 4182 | 13.21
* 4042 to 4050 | 11.6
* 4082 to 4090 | 13.77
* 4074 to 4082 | 11.18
